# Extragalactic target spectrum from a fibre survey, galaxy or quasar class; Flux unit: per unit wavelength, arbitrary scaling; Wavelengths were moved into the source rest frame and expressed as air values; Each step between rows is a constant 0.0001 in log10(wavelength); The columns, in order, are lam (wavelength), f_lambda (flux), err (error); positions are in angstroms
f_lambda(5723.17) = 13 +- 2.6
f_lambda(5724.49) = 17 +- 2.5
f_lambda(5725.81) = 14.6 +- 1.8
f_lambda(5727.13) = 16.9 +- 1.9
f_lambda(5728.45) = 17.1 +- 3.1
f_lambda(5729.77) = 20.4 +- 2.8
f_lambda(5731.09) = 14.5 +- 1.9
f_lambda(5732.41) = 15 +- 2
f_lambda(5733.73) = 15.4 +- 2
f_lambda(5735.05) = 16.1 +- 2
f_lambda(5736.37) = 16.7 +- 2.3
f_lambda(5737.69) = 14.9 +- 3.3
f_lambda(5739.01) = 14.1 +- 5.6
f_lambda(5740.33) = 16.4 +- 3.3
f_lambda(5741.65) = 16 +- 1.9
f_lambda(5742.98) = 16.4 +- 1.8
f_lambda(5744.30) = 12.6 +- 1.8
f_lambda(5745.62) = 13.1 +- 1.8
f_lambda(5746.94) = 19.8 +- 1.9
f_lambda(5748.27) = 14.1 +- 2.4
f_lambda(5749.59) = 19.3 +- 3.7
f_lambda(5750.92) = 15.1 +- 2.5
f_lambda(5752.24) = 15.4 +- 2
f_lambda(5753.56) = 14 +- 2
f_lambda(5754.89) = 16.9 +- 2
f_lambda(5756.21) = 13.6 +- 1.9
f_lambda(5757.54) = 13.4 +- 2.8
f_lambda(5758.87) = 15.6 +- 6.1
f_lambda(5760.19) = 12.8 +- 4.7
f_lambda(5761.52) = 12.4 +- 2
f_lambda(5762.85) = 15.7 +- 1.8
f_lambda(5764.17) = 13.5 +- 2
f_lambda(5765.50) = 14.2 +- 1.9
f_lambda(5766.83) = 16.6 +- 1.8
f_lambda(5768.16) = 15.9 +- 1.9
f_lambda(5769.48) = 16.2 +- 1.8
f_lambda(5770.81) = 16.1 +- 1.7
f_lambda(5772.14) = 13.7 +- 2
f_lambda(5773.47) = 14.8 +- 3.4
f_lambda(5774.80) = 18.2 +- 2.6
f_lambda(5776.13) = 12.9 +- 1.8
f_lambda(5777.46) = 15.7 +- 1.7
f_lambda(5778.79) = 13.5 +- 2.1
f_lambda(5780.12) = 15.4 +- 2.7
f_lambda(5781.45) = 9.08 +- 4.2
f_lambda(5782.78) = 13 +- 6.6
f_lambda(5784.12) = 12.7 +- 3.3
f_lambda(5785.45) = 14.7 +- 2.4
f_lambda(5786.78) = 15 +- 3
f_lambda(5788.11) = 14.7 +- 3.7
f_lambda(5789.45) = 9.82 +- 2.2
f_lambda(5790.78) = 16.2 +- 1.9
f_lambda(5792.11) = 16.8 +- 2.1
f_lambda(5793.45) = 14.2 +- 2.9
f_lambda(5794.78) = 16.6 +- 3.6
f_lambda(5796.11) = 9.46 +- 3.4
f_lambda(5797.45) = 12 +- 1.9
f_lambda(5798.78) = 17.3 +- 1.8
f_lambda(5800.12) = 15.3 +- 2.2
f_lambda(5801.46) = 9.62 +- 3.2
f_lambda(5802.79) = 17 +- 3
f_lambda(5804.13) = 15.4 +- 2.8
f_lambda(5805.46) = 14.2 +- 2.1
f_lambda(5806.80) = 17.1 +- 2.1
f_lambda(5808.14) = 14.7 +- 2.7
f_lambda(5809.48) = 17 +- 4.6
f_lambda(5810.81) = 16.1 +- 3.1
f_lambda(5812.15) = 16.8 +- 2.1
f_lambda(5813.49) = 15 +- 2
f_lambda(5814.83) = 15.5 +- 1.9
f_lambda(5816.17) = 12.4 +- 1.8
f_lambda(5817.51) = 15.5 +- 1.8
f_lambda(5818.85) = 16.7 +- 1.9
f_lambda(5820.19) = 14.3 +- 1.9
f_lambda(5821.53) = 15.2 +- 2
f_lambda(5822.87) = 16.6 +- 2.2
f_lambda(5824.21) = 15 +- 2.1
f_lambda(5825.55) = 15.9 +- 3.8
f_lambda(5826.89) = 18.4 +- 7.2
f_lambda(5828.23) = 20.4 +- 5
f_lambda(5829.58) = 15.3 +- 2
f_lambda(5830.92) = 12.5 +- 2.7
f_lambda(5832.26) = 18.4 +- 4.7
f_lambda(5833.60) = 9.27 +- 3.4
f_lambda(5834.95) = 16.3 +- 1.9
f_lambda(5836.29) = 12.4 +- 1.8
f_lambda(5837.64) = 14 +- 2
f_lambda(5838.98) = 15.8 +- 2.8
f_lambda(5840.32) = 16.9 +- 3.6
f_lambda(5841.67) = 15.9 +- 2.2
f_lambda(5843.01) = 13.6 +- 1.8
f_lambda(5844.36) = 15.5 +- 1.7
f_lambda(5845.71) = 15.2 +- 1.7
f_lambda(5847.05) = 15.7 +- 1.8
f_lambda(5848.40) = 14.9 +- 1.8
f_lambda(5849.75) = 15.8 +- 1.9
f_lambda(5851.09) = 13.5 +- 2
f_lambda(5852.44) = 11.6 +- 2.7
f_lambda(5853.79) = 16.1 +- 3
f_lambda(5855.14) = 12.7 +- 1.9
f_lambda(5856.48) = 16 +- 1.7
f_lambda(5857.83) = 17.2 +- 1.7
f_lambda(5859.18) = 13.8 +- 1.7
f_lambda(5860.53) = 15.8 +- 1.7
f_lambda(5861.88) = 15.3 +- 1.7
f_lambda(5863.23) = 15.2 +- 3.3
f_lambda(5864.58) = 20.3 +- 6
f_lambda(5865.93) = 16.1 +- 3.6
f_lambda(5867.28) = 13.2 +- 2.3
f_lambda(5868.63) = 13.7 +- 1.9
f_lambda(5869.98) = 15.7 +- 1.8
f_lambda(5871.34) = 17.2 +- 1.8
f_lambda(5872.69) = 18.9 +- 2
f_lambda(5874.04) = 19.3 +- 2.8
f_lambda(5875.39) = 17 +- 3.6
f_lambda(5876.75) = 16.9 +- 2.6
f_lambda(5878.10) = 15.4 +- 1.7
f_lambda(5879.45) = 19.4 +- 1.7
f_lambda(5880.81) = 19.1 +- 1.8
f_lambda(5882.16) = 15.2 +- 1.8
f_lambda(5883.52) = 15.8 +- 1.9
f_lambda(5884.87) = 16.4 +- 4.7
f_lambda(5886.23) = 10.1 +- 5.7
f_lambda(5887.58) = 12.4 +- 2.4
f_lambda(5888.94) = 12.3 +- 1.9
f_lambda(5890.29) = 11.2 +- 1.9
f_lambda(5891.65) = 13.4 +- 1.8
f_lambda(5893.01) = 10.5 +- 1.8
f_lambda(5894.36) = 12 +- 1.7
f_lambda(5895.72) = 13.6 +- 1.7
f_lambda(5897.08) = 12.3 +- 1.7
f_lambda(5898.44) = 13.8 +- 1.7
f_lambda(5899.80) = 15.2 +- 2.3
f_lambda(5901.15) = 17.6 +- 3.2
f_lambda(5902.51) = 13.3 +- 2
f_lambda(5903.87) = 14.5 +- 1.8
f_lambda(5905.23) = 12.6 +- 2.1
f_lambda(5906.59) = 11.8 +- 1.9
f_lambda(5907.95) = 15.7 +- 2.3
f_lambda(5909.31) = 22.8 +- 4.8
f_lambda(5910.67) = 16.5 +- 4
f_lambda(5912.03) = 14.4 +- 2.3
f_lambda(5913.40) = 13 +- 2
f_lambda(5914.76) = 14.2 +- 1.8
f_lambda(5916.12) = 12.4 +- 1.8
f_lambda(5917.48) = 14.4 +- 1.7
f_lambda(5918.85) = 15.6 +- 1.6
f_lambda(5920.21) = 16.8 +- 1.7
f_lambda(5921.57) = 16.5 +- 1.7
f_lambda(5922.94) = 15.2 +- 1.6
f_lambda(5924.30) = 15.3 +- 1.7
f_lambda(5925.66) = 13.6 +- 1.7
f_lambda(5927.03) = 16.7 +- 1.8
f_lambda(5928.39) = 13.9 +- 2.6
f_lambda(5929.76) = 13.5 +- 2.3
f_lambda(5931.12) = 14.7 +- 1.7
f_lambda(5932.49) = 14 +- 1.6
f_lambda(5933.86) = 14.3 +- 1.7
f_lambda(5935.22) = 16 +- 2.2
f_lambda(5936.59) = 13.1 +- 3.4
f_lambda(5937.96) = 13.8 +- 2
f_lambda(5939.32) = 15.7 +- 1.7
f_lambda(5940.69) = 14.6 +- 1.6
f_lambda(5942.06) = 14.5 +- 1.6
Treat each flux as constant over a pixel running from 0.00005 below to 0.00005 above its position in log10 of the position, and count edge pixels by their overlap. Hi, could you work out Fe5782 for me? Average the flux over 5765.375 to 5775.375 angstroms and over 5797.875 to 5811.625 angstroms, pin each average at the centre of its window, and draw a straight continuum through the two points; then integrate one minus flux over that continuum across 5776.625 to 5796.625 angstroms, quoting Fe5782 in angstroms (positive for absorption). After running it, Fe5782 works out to 2.24 angstroms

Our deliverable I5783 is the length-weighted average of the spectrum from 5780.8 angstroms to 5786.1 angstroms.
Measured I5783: 12.4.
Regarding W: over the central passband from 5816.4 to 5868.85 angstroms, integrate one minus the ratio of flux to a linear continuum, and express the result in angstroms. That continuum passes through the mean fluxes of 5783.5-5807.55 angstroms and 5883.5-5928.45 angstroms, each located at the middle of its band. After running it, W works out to -3.5 angstroms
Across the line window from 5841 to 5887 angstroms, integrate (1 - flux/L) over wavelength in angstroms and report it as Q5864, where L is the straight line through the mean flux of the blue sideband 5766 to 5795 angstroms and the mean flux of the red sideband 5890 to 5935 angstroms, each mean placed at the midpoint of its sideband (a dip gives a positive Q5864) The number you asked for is -3.8 angstroms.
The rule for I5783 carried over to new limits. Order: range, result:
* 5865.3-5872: 15.2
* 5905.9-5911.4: 16.7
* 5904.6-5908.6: 13.4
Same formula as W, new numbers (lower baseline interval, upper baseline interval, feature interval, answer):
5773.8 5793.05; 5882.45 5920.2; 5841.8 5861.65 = -1.08 angstroms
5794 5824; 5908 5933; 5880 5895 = 1.59 angstroms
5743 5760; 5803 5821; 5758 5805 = 3.08 angstroms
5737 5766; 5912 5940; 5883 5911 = 1.40 angstroms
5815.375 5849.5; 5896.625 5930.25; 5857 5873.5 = -1.02 angstroms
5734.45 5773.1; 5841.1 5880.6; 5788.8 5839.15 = 1.70 angstroms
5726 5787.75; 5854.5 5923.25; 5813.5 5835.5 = -0.53 angstroms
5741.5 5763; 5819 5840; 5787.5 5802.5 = 1.31 angstroms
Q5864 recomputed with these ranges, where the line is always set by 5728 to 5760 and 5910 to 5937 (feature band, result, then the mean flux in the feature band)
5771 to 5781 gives 0.4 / 14.8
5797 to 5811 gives 0.2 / 15.1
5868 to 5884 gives -2.2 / 17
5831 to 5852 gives 0.5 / 14.8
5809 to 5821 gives -0.2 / 15.5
